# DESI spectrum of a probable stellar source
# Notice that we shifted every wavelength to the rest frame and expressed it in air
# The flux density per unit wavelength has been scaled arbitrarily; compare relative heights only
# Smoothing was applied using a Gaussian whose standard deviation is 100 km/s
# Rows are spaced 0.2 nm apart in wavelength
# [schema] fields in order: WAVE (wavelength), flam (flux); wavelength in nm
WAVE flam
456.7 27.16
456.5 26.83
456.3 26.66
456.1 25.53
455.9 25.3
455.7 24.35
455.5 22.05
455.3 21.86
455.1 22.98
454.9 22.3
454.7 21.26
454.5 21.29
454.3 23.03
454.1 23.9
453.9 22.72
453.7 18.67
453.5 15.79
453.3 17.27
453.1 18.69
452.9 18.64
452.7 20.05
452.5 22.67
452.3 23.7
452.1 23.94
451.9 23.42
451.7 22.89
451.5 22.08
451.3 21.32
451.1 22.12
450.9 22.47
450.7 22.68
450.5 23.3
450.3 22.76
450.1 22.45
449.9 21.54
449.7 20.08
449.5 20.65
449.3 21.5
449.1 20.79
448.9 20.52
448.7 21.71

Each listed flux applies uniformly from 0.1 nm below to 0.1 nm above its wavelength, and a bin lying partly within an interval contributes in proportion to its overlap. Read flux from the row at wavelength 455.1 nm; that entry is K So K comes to 22.98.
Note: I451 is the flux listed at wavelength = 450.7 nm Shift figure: 22.68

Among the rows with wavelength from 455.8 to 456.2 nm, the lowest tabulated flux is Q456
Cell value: 25.3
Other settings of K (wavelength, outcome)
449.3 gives 21.5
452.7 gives 20.05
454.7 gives 21.26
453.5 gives 15.79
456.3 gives 26.66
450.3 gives 22.76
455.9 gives 25.3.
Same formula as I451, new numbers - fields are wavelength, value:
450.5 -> 23.3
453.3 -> 17.27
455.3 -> 21.86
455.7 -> 24.35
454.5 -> 21.29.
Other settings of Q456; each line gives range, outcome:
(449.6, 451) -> 20.08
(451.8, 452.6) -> 22.67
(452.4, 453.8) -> 15.79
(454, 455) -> 21.26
